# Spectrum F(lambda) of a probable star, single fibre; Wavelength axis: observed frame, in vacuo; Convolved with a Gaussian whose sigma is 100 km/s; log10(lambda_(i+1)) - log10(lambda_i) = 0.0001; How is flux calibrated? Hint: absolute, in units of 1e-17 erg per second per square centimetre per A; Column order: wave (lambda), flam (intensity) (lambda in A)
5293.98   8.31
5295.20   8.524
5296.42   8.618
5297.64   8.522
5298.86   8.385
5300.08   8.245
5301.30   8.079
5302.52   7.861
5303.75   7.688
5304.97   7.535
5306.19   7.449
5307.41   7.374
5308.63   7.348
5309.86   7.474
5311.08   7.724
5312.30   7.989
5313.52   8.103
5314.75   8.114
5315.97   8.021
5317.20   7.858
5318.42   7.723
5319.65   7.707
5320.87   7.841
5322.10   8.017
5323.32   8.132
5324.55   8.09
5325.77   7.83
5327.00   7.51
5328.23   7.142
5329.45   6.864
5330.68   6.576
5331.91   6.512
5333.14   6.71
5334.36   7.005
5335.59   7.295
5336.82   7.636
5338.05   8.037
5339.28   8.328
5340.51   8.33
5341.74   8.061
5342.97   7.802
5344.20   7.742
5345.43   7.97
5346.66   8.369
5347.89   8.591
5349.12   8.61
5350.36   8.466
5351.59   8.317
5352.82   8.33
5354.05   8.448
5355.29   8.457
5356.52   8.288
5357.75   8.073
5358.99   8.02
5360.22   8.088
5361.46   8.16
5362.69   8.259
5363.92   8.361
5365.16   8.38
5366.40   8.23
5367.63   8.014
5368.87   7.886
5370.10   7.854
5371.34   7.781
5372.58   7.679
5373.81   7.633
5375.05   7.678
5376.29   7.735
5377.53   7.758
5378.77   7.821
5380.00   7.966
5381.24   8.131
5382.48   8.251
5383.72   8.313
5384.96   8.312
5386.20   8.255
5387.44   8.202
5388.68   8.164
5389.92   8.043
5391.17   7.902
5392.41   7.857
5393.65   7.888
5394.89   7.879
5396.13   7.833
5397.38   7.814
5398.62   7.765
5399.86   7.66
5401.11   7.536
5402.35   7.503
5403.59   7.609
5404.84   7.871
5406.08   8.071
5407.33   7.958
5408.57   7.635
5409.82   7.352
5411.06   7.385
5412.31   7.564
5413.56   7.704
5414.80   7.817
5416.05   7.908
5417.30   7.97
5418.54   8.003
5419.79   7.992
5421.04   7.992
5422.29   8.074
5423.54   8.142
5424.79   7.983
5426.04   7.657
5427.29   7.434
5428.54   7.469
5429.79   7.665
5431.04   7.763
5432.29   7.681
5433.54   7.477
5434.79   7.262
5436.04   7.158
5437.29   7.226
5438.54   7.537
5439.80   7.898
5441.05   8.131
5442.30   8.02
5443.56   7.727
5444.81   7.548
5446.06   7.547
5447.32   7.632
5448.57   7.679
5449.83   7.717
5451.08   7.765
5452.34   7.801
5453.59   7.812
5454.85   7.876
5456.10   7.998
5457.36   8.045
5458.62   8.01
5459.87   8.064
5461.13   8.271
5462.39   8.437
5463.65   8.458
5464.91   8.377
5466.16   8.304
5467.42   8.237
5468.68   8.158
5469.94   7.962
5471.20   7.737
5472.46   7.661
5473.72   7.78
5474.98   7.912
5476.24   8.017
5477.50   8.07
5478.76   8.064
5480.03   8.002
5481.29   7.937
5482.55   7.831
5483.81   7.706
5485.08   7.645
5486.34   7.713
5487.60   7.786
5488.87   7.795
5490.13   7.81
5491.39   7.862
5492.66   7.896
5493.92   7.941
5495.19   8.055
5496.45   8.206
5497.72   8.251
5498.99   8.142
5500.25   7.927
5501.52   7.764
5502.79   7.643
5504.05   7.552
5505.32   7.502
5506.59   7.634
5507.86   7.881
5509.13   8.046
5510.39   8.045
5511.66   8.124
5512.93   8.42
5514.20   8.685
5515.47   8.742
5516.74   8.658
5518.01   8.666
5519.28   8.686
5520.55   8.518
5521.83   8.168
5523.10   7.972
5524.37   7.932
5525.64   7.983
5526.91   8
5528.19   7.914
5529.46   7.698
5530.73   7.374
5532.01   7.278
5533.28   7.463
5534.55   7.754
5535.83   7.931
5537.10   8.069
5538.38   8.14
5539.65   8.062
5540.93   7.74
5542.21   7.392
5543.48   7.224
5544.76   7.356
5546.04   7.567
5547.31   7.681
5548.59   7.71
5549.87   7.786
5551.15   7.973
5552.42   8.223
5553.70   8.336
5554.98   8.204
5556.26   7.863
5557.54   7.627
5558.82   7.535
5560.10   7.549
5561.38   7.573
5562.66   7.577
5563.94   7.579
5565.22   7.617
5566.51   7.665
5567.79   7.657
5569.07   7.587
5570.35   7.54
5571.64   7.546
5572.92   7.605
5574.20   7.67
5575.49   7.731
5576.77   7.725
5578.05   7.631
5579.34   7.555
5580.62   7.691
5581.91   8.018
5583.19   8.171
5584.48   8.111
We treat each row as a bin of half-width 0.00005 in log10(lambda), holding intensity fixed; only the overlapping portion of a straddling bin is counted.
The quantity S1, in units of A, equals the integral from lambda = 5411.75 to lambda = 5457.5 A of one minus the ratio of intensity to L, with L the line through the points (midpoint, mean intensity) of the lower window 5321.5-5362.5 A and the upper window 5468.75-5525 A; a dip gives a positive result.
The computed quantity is 1.2 A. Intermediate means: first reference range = 7.88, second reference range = 8.01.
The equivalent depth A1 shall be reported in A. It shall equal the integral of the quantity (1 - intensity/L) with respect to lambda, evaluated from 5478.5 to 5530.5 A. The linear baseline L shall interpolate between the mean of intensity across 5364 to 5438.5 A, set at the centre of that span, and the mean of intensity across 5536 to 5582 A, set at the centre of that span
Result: -1.73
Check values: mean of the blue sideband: 7.82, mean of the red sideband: 7.72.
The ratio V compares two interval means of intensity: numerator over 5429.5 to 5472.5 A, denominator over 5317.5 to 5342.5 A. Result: 1.04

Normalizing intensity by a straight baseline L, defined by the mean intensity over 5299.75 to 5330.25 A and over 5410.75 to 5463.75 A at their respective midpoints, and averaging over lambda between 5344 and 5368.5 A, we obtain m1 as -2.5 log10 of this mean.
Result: -0.07 mag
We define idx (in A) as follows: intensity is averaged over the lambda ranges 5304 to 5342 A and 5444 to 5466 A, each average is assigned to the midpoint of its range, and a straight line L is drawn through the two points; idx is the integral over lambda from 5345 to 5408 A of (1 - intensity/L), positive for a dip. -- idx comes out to -2.32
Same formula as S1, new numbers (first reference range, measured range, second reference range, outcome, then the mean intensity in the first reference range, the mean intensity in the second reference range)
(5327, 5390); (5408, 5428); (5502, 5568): 0.3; 7.94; 7.88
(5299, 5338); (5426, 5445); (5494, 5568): 0.4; 7.61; 7.9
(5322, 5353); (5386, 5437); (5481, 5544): 0.5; 7.77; 7.95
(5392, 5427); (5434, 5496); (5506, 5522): 1.6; 7.8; 8.33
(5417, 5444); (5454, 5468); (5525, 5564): -0.8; 7.74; 7.75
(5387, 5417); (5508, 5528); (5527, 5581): -1.5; 7.79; 7.7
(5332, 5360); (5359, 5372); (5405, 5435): -0.2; 8.01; 7.76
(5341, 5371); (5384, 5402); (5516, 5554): 0.4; 8.2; 7.91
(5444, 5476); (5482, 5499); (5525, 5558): 0.0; 7.95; 7.78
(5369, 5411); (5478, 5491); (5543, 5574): -0.1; 7.86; 7.69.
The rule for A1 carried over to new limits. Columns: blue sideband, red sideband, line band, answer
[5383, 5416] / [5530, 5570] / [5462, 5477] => -0.6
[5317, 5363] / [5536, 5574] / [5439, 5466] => -0.5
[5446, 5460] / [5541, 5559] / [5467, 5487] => -0.2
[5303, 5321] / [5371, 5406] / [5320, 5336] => 0.8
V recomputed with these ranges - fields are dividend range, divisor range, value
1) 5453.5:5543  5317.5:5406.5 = 1.01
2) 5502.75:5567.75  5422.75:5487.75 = 1.01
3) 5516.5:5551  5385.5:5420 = 1.01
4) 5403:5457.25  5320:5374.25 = 0.98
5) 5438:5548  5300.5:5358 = 1.01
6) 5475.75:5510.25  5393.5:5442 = 1.02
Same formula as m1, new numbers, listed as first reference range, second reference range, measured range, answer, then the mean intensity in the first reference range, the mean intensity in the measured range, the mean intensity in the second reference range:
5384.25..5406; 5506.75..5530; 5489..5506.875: 0.040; 7.89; 7.87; 8.22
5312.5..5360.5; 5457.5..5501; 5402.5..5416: 0.033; 7.87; 7.7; 8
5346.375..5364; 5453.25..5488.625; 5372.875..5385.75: 0.039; 8.32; 7.96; 7.99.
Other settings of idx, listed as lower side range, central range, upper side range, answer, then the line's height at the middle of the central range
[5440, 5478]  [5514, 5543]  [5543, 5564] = -0.84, 7.79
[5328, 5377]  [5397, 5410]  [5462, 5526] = 0.38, 7.95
